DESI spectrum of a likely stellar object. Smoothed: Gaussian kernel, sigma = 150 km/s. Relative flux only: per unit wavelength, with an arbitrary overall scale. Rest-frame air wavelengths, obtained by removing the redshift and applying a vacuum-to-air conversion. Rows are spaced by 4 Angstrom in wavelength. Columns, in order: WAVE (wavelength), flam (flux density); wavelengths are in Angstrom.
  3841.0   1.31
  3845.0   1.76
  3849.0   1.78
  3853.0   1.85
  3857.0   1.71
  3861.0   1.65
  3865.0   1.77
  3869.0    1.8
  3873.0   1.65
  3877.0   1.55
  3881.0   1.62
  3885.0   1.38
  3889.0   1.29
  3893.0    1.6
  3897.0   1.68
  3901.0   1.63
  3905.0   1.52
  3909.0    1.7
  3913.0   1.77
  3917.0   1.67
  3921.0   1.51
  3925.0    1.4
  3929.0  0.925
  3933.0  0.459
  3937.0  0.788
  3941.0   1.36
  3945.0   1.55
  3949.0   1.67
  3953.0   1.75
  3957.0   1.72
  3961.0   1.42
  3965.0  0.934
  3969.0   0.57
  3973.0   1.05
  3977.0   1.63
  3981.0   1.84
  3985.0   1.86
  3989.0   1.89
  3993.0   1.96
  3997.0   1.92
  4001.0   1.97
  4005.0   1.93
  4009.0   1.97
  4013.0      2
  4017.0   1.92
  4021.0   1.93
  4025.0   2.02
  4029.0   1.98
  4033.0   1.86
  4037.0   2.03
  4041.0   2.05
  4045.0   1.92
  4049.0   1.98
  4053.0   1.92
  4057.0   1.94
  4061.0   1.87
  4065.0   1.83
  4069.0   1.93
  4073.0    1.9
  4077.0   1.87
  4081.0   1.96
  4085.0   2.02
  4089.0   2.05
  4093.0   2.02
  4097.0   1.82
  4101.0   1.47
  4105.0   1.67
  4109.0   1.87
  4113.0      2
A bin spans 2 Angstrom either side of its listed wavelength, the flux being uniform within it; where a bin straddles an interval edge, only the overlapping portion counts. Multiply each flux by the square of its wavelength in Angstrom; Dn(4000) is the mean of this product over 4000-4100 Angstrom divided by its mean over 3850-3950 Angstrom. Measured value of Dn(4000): 1.40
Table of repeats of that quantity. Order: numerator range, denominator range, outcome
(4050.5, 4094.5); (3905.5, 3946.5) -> 1.58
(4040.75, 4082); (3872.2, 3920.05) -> 1.31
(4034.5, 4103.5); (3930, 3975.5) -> 1.68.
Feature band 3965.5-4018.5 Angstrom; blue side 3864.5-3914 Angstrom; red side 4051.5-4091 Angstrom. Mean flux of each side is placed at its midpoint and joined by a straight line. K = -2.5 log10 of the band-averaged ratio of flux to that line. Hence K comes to 0.053 mag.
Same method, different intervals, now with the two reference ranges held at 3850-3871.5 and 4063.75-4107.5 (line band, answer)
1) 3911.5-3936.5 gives 0.388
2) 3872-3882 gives 0.105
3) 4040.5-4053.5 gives -0.066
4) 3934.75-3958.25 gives 0.231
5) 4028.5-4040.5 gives -0.070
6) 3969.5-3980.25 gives 0.369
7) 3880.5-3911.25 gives 0.145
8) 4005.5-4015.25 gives -0.083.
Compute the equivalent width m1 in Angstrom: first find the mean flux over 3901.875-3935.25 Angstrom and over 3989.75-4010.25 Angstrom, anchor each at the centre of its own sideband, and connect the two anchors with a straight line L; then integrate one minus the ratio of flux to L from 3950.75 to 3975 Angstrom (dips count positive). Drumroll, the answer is 6.2 Angstrom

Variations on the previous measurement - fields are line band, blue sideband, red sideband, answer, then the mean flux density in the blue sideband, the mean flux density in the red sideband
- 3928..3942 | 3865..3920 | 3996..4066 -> 7.1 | 1.61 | 1.95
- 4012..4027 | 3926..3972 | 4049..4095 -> -3.2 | 1.2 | 1.94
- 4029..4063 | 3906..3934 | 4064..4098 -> -2.4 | 1.39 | 1.94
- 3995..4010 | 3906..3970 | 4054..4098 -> -3.1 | 1.34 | 1.93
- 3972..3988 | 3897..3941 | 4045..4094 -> -0.5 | 1.35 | 1.94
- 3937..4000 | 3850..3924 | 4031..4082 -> 8.9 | 1.63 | 1.93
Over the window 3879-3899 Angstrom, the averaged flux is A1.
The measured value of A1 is 1.51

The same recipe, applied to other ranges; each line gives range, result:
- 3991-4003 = 1.95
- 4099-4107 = 1.57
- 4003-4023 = 1.95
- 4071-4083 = 1.91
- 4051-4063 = 1.91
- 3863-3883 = 1.68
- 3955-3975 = 1.14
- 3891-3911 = 1.63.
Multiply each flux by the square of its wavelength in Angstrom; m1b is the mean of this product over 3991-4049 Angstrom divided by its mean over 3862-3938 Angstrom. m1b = 1.4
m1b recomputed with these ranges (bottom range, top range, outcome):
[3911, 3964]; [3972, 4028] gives 1.40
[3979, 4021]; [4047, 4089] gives 1.04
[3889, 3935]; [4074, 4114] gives 1.43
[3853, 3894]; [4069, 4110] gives 1.29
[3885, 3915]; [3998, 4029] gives 1.31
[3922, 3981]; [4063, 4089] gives 1.63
